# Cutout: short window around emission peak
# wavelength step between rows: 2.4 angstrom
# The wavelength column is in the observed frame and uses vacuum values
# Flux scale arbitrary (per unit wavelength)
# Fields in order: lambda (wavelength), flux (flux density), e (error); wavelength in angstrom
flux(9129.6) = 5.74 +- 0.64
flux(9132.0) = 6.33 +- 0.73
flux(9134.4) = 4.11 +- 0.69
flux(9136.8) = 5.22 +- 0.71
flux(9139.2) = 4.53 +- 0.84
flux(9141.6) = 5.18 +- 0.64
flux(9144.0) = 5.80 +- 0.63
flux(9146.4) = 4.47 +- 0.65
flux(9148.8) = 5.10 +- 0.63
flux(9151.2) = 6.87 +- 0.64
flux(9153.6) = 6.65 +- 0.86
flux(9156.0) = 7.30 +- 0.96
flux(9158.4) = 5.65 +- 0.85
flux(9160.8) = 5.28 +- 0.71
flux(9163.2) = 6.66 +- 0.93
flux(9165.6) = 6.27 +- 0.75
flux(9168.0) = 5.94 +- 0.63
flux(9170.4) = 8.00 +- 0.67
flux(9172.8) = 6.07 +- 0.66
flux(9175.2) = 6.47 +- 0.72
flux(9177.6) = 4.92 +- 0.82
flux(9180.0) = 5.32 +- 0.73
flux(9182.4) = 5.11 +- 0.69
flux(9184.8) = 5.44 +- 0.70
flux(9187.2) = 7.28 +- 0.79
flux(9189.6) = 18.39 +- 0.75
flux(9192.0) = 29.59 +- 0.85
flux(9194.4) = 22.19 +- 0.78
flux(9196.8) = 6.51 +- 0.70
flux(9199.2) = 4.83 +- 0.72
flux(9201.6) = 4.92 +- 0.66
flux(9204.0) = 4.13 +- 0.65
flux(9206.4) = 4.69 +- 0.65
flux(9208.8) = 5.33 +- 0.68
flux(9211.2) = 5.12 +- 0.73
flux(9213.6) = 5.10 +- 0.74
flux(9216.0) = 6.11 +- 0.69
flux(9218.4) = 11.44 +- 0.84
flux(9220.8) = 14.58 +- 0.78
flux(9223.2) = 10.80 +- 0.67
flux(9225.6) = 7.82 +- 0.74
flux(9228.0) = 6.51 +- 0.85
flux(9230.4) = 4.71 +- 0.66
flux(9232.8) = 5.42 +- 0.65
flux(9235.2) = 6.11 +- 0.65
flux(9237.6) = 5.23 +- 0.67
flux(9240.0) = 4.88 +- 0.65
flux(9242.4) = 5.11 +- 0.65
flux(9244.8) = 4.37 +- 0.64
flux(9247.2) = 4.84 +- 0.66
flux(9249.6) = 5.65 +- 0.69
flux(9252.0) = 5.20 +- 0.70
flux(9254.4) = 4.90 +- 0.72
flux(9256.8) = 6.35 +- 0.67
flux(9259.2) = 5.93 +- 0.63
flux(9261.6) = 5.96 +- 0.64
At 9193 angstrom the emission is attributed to H-alpha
